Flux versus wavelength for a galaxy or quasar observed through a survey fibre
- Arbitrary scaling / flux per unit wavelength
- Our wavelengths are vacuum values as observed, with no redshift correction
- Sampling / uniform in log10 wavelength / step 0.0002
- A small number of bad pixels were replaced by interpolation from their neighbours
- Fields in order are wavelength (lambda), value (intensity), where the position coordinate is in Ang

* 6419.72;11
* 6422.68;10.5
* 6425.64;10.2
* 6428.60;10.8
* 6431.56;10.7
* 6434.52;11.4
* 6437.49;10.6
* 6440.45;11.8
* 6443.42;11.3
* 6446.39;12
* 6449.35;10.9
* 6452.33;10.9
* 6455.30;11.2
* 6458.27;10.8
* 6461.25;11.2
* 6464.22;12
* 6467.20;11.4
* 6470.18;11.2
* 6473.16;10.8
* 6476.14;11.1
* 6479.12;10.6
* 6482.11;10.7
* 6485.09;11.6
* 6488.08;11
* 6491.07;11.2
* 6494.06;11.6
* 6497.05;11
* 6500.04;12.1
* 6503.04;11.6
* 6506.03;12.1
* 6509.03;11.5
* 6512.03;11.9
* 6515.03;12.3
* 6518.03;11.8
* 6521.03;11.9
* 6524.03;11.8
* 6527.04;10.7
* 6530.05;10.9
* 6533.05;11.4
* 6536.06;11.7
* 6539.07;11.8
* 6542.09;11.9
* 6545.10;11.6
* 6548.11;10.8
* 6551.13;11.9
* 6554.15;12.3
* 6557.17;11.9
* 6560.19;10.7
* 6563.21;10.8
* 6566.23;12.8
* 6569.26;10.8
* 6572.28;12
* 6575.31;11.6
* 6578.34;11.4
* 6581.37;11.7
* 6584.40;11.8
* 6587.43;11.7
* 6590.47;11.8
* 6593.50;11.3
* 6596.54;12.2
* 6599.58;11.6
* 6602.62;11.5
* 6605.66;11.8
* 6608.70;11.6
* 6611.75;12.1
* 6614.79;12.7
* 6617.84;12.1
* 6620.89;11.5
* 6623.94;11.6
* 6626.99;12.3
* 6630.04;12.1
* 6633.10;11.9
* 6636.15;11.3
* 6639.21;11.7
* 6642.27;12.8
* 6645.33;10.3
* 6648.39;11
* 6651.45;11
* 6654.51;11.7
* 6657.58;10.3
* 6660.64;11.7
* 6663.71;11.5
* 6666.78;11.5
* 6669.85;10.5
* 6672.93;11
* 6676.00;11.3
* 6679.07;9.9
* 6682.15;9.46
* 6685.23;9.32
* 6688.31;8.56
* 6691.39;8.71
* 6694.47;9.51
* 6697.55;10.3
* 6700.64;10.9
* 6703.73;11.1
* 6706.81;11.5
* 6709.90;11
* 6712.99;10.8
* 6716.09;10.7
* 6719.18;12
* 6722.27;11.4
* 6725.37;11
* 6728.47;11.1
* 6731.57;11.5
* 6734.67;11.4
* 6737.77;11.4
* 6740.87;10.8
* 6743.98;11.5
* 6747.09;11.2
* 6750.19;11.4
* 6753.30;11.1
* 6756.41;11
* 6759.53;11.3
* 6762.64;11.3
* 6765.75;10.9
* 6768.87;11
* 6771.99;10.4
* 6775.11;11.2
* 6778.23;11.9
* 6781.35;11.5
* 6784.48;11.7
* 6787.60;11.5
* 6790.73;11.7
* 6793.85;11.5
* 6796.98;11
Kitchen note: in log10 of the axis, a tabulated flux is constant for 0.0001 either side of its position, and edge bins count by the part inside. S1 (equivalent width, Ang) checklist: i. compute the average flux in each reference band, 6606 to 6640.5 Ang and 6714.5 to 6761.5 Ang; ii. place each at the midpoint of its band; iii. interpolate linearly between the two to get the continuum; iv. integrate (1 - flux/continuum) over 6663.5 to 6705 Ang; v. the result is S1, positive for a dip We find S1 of 4.8 Ang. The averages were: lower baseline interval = 11.9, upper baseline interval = 11.3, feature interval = 10.2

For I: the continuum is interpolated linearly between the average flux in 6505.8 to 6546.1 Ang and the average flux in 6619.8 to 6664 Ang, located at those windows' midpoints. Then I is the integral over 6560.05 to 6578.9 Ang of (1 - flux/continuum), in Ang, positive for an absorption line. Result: 0.2 Ang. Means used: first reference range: 11.7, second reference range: 11.5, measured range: 11.5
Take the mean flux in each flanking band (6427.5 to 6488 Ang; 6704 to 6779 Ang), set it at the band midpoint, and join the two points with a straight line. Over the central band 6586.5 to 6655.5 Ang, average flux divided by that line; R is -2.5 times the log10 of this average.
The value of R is -0.052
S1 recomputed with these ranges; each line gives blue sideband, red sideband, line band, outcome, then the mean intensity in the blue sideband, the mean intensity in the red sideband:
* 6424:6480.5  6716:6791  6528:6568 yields -1.4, 11.1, 11.3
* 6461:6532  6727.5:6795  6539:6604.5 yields -1.4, 11.4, 11.3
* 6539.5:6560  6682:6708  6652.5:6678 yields -2.2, 11.7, 9.93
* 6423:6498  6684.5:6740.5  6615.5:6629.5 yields -1.4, 11.1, 10.7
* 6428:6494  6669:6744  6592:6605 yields -0.9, 11.2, 10.7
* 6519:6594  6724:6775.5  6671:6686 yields 1.4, 11.6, 11.1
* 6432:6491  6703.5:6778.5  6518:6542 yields -0.7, 11.2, 11.2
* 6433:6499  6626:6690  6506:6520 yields -0.9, 11.2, 11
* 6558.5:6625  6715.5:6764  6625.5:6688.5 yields 2.5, 11.7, 11.3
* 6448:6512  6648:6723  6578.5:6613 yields -2.5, 11.3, 10.7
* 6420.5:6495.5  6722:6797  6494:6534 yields -1.7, 11.1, 11.3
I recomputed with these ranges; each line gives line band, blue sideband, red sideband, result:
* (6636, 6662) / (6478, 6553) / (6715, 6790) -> 0.1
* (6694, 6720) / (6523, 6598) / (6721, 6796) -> 1.1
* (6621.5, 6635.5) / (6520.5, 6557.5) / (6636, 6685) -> -0.9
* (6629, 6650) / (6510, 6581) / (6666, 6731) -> -1.2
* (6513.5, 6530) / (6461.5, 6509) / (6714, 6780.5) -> -0.5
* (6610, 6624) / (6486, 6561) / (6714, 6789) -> -0.7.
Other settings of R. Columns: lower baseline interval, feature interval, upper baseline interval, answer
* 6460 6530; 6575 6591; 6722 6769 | -0.029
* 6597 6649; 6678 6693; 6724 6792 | 0.250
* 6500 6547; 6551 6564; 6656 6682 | -0.003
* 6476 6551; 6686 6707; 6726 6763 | 0.135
